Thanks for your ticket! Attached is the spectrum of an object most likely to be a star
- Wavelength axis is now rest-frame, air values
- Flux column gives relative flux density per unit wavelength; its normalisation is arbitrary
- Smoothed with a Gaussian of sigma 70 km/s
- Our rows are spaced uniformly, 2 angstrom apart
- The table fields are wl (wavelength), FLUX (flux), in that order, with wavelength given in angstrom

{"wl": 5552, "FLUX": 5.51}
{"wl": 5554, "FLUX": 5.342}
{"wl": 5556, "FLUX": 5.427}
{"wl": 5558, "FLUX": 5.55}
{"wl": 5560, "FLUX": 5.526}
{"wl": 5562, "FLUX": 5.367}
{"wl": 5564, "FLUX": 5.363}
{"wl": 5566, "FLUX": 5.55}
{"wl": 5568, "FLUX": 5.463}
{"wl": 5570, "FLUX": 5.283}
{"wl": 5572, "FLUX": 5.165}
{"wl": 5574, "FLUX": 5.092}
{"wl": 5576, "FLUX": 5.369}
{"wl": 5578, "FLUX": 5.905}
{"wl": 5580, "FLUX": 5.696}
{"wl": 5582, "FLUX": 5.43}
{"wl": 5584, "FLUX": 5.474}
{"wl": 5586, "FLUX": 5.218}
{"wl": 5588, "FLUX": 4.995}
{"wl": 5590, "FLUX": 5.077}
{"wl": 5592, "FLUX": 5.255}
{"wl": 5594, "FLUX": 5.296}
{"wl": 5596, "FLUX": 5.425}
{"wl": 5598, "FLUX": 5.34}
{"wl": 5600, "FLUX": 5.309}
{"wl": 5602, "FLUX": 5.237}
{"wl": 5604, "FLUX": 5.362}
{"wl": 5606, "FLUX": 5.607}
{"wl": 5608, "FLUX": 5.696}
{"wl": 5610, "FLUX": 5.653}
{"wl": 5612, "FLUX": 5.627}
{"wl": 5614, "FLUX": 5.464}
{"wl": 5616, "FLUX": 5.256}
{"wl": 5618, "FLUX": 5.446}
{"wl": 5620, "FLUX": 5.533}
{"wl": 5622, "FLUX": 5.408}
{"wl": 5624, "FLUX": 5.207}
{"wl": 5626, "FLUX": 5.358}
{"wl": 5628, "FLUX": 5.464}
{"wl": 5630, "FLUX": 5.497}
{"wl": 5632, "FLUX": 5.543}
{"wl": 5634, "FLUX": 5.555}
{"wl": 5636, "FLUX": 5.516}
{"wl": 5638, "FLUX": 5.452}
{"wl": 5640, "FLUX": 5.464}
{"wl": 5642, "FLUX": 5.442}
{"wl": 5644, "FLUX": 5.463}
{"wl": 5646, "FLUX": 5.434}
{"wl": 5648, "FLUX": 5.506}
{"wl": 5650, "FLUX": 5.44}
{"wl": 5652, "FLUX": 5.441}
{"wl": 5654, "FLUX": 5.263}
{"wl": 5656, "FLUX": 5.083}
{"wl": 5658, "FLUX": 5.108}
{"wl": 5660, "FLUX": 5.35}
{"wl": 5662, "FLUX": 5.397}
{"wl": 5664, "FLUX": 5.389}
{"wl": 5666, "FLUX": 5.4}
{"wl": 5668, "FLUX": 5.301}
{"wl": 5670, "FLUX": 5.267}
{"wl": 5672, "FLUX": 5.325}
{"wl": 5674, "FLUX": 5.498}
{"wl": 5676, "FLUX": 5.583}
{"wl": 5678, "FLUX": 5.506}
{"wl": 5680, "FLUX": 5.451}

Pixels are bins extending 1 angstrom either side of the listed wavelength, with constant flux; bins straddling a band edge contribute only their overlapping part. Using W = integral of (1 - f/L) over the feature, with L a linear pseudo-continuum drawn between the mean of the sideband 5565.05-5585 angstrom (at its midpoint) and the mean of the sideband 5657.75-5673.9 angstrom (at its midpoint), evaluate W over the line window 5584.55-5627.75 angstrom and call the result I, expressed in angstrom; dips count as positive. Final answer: 0.3 angstrom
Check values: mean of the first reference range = 5.44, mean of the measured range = 5.37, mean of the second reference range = 5.34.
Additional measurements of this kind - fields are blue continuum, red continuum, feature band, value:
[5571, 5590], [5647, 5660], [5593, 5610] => -0.26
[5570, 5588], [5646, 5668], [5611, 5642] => -0.54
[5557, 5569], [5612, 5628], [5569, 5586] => 0.12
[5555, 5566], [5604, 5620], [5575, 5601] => 0.59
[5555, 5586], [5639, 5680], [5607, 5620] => -0.27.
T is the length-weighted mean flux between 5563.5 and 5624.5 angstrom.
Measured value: 5.4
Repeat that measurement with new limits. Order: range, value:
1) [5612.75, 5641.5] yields 5.44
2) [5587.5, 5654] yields 5.42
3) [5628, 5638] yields 5.51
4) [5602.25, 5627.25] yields 5.46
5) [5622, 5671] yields 5.39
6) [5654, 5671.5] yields 5.29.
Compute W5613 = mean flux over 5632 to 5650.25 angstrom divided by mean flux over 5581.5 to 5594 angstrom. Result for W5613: 1.05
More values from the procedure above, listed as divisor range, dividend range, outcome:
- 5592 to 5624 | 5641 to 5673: 0.99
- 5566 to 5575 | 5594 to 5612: 1.03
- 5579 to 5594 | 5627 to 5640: 1.04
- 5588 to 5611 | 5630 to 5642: 1.02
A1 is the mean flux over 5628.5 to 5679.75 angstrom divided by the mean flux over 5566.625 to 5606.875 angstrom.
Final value 1.01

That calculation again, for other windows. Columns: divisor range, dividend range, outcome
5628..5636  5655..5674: 0.96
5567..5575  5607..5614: 1.07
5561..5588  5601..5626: 1.01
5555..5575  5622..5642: 1.01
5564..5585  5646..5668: 0.98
